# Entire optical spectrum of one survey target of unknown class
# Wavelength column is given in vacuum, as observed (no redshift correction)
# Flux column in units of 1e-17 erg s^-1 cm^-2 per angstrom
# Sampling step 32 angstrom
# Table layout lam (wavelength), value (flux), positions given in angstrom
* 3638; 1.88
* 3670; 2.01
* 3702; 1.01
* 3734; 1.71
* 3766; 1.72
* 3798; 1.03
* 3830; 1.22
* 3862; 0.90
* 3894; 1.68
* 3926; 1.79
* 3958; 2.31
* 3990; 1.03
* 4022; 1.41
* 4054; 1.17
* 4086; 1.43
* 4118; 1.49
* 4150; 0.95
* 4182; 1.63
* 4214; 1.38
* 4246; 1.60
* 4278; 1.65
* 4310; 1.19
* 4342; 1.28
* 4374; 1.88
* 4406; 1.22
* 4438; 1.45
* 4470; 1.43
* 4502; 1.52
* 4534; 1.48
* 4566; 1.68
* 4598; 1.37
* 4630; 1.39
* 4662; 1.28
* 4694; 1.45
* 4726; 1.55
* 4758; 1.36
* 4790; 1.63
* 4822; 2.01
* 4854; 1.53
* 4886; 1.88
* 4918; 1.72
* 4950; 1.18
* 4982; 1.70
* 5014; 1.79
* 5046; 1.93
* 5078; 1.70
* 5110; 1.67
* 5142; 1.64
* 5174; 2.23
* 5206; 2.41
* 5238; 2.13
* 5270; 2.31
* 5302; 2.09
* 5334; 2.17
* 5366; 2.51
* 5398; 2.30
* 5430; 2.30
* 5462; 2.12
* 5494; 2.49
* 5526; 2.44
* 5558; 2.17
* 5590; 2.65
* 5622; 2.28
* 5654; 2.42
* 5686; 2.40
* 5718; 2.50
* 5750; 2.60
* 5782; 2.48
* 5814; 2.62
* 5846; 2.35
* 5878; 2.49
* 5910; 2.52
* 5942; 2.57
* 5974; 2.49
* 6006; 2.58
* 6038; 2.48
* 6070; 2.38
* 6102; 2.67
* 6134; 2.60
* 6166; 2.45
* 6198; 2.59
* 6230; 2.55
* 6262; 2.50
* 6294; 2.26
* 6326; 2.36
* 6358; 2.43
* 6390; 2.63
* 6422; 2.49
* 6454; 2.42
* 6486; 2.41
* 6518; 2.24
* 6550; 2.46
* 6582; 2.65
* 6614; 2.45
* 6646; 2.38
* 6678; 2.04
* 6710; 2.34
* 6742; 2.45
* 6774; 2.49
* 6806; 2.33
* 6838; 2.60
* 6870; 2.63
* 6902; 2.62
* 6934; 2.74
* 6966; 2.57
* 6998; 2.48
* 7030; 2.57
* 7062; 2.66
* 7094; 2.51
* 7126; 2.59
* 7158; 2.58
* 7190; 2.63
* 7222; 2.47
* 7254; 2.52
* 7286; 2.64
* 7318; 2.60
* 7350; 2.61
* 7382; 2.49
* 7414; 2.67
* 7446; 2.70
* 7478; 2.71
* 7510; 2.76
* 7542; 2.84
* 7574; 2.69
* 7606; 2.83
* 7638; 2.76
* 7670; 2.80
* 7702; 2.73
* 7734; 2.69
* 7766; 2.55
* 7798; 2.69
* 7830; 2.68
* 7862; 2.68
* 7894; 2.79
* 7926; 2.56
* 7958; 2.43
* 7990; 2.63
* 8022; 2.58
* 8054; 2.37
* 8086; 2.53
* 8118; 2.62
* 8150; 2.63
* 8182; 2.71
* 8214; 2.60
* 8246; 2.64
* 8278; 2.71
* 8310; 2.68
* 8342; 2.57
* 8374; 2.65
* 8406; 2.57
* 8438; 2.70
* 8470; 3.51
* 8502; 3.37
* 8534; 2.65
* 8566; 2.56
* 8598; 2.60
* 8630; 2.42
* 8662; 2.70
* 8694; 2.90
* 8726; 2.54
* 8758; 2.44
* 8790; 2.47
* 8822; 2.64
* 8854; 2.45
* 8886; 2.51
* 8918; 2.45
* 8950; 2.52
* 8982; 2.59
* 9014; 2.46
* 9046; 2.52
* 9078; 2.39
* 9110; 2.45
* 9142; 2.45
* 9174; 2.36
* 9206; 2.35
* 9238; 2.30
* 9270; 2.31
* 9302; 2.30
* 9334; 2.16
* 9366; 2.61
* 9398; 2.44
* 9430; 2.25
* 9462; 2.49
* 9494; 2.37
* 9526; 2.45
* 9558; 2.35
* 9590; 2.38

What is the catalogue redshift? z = 0.292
